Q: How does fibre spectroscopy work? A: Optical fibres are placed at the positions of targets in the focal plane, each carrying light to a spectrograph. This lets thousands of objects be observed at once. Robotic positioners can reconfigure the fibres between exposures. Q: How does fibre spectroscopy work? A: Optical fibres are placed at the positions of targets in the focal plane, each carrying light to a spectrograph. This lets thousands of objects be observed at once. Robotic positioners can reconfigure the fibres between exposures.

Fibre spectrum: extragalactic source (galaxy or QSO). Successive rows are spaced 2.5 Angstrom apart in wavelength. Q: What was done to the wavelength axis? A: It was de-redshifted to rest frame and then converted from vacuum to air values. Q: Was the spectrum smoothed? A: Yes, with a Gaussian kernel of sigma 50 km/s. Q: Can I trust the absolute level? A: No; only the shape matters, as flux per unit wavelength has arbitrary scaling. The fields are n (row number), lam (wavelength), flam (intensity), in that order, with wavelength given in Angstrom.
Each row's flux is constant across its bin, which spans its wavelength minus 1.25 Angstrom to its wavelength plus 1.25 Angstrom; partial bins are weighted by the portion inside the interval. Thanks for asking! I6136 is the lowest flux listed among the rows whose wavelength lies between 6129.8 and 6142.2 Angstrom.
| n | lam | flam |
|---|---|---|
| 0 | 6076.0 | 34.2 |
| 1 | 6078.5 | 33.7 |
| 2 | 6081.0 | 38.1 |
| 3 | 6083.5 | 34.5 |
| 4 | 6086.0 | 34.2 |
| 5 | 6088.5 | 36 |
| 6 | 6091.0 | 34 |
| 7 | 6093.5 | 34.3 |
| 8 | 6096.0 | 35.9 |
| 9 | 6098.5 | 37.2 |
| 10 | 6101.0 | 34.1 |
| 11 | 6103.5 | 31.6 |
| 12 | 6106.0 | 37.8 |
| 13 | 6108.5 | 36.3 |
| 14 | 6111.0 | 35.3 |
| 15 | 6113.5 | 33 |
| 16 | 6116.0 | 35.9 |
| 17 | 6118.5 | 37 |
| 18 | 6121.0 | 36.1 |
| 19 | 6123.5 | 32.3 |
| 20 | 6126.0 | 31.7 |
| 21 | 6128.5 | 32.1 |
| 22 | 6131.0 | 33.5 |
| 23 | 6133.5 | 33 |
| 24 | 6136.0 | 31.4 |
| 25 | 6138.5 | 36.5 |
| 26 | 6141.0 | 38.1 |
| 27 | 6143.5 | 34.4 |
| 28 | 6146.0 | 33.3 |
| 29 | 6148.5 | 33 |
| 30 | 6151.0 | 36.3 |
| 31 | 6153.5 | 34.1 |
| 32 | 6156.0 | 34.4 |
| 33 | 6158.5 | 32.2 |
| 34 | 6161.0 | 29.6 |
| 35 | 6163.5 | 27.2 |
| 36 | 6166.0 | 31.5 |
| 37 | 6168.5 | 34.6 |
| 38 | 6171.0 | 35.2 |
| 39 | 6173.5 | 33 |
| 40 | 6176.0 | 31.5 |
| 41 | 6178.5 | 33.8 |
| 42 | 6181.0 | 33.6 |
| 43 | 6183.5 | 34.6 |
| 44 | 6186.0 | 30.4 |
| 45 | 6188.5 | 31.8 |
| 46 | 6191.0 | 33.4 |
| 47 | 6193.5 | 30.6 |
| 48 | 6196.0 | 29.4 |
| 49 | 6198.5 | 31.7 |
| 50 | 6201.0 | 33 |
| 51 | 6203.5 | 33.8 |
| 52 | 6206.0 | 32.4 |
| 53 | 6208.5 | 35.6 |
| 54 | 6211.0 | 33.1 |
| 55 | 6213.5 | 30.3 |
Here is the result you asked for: 31.4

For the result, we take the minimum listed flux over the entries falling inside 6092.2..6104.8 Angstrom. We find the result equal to 31.6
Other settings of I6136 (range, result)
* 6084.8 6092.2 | 34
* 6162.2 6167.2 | 27.2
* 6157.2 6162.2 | 29.6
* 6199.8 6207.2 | 32.4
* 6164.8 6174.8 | 31.5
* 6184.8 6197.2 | 29.4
